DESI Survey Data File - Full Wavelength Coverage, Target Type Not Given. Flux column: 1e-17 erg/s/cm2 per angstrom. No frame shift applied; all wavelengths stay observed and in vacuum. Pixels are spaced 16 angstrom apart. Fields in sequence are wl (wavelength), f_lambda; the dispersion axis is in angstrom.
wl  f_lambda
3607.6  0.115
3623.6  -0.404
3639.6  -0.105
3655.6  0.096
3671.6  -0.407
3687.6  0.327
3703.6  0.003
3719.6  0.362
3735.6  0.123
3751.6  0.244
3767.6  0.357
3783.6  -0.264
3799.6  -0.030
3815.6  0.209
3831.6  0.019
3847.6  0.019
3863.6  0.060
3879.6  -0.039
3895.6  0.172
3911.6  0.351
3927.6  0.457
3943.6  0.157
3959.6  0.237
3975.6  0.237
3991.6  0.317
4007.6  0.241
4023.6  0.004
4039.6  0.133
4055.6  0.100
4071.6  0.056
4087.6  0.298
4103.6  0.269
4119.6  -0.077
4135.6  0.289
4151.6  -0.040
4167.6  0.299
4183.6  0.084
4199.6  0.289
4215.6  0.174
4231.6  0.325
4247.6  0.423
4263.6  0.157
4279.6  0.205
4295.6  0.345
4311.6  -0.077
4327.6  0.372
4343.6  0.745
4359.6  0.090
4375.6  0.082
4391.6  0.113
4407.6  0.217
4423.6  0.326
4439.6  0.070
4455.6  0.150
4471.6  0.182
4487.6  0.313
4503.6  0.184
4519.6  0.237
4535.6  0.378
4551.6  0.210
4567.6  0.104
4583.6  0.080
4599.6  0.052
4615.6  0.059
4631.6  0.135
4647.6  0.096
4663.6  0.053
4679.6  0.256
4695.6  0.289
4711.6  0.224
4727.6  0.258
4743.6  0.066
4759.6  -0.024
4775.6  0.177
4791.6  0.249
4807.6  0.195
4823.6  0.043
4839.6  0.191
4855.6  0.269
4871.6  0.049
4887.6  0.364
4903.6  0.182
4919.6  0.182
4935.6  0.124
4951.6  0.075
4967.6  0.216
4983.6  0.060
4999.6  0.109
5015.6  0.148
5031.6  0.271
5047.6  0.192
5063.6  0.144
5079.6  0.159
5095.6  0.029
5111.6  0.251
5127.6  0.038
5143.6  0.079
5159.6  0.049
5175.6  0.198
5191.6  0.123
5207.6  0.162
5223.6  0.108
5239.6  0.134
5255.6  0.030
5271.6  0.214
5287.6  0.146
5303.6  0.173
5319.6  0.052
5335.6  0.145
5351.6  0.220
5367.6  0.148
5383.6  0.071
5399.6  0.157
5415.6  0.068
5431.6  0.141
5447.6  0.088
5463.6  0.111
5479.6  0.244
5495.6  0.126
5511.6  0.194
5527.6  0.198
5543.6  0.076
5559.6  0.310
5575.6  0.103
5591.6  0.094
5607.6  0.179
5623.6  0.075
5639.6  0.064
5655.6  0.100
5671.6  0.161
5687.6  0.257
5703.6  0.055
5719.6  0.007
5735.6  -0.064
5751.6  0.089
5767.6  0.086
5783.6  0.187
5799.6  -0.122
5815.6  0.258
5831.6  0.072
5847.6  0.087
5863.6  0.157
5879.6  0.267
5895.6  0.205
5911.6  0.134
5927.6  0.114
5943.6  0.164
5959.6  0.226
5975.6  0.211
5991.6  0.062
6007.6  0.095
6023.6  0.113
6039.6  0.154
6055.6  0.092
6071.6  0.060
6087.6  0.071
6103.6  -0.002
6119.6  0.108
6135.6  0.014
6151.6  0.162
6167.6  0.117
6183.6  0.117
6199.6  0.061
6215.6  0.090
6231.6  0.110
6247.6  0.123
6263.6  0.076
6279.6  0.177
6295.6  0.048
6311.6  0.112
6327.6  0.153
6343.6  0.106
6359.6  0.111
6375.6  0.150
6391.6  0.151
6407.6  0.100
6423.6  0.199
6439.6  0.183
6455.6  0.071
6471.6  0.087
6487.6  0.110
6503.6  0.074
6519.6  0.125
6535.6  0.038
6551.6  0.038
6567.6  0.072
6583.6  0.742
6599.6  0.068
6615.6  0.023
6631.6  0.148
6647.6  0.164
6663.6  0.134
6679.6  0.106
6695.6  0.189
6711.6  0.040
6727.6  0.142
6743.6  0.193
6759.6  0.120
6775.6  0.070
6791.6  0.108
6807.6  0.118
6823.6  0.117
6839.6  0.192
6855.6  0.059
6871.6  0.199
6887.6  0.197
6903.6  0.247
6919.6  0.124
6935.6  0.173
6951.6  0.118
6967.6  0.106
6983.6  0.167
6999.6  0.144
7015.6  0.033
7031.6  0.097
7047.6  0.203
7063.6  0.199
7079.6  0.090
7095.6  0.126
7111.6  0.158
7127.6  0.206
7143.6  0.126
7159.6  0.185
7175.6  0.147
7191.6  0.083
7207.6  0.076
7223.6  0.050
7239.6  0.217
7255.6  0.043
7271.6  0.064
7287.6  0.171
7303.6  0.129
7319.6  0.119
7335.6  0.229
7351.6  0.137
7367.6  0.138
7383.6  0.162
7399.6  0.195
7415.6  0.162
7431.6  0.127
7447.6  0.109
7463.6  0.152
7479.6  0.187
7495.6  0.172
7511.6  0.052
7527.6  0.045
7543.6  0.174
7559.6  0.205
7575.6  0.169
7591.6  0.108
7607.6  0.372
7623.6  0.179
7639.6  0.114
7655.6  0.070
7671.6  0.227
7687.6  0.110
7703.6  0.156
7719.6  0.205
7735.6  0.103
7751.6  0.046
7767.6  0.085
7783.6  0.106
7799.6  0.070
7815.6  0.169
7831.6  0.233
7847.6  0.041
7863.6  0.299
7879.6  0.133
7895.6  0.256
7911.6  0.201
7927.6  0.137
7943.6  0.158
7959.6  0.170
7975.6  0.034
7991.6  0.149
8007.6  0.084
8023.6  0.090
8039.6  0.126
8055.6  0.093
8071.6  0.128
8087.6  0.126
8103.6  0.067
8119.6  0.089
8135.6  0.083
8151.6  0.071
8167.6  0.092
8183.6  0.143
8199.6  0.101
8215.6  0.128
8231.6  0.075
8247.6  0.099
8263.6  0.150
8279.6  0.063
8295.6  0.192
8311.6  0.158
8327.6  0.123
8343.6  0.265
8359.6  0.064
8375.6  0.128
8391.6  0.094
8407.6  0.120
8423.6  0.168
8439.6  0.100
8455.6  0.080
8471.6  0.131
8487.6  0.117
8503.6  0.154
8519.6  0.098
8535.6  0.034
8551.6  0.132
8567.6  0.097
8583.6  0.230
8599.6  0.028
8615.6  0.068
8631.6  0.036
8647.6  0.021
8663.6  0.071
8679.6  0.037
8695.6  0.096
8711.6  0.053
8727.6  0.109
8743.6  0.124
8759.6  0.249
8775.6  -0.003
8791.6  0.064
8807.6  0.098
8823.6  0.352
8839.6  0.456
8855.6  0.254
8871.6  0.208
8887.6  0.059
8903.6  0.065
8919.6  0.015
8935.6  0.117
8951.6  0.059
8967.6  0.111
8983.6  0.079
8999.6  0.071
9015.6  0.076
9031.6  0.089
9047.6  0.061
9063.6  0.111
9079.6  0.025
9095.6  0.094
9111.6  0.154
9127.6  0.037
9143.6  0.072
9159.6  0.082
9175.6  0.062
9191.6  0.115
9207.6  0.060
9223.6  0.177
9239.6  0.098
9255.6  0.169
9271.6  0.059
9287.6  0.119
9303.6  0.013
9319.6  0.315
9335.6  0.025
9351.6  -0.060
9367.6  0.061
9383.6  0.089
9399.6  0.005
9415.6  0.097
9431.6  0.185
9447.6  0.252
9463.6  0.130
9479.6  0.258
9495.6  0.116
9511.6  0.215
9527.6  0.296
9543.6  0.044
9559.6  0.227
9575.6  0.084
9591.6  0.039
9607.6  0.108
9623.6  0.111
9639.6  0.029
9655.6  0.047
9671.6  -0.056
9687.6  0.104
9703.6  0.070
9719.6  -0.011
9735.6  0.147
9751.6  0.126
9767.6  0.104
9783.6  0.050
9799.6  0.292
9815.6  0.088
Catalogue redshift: 0.77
